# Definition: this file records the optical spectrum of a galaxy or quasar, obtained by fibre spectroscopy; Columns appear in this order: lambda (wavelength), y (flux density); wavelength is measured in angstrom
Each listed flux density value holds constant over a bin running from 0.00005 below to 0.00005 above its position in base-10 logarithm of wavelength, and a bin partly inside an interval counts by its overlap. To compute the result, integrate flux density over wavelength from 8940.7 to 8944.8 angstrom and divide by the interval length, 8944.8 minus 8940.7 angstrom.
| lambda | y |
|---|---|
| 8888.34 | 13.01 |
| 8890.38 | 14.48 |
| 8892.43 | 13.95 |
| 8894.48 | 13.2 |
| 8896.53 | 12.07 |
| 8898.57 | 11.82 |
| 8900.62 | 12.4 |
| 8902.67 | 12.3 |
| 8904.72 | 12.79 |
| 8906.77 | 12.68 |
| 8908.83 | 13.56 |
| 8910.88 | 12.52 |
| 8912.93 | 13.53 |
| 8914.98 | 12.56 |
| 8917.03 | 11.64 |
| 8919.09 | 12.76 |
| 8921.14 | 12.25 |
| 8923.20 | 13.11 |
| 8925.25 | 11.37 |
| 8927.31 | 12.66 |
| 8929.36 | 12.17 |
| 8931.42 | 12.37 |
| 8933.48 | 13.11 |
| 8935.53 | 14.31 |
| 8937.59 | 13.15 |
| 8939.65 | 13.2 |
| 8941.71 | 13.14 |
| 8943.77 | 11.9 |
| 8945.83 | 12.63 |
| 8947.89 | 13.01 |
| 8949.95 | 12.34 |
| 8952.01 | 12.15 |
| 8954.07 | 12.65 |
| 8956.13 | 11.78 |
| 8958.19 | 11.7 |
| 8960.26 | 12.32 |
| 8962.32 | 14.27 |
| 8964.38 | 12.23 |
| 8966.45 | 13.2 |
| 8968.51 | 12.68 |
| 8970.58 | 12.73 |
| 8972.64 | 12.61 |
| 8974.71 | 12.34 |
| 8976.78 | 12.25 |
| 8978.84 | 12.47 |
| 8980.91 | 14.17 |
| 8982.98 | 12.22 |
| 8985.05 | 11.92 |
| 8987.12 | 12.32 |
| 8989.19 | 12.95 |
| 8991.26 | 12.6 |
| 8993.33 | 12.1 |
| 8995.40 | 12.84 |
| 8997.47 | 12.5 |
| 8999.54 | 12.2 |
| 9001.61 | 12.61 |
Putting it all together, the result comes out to 12.5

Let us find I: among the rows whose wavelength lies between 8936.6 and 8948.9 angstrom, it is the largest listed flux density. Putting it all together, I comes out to 13.2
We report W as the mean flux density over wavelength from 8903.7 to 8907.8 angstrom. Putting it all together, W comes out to 12.7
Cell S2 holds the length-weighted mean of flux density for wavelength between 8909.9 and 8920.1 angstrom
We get 12.6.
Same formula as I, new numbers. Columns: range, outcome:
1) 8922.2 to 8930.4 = 13.11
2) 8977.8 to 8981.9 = 14.17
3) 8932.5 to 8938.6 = 14.31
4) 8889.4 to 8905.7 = 14.48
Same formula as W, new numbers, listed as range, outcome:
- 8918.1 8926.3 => 12.4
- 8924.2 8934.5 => 12.3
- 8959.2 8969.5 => 12.9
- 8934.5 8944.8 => 13.1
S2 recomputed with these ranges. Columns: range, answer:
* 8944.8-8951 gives 12.7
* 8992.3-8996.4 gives 12.5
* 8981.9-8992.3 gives 12.4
